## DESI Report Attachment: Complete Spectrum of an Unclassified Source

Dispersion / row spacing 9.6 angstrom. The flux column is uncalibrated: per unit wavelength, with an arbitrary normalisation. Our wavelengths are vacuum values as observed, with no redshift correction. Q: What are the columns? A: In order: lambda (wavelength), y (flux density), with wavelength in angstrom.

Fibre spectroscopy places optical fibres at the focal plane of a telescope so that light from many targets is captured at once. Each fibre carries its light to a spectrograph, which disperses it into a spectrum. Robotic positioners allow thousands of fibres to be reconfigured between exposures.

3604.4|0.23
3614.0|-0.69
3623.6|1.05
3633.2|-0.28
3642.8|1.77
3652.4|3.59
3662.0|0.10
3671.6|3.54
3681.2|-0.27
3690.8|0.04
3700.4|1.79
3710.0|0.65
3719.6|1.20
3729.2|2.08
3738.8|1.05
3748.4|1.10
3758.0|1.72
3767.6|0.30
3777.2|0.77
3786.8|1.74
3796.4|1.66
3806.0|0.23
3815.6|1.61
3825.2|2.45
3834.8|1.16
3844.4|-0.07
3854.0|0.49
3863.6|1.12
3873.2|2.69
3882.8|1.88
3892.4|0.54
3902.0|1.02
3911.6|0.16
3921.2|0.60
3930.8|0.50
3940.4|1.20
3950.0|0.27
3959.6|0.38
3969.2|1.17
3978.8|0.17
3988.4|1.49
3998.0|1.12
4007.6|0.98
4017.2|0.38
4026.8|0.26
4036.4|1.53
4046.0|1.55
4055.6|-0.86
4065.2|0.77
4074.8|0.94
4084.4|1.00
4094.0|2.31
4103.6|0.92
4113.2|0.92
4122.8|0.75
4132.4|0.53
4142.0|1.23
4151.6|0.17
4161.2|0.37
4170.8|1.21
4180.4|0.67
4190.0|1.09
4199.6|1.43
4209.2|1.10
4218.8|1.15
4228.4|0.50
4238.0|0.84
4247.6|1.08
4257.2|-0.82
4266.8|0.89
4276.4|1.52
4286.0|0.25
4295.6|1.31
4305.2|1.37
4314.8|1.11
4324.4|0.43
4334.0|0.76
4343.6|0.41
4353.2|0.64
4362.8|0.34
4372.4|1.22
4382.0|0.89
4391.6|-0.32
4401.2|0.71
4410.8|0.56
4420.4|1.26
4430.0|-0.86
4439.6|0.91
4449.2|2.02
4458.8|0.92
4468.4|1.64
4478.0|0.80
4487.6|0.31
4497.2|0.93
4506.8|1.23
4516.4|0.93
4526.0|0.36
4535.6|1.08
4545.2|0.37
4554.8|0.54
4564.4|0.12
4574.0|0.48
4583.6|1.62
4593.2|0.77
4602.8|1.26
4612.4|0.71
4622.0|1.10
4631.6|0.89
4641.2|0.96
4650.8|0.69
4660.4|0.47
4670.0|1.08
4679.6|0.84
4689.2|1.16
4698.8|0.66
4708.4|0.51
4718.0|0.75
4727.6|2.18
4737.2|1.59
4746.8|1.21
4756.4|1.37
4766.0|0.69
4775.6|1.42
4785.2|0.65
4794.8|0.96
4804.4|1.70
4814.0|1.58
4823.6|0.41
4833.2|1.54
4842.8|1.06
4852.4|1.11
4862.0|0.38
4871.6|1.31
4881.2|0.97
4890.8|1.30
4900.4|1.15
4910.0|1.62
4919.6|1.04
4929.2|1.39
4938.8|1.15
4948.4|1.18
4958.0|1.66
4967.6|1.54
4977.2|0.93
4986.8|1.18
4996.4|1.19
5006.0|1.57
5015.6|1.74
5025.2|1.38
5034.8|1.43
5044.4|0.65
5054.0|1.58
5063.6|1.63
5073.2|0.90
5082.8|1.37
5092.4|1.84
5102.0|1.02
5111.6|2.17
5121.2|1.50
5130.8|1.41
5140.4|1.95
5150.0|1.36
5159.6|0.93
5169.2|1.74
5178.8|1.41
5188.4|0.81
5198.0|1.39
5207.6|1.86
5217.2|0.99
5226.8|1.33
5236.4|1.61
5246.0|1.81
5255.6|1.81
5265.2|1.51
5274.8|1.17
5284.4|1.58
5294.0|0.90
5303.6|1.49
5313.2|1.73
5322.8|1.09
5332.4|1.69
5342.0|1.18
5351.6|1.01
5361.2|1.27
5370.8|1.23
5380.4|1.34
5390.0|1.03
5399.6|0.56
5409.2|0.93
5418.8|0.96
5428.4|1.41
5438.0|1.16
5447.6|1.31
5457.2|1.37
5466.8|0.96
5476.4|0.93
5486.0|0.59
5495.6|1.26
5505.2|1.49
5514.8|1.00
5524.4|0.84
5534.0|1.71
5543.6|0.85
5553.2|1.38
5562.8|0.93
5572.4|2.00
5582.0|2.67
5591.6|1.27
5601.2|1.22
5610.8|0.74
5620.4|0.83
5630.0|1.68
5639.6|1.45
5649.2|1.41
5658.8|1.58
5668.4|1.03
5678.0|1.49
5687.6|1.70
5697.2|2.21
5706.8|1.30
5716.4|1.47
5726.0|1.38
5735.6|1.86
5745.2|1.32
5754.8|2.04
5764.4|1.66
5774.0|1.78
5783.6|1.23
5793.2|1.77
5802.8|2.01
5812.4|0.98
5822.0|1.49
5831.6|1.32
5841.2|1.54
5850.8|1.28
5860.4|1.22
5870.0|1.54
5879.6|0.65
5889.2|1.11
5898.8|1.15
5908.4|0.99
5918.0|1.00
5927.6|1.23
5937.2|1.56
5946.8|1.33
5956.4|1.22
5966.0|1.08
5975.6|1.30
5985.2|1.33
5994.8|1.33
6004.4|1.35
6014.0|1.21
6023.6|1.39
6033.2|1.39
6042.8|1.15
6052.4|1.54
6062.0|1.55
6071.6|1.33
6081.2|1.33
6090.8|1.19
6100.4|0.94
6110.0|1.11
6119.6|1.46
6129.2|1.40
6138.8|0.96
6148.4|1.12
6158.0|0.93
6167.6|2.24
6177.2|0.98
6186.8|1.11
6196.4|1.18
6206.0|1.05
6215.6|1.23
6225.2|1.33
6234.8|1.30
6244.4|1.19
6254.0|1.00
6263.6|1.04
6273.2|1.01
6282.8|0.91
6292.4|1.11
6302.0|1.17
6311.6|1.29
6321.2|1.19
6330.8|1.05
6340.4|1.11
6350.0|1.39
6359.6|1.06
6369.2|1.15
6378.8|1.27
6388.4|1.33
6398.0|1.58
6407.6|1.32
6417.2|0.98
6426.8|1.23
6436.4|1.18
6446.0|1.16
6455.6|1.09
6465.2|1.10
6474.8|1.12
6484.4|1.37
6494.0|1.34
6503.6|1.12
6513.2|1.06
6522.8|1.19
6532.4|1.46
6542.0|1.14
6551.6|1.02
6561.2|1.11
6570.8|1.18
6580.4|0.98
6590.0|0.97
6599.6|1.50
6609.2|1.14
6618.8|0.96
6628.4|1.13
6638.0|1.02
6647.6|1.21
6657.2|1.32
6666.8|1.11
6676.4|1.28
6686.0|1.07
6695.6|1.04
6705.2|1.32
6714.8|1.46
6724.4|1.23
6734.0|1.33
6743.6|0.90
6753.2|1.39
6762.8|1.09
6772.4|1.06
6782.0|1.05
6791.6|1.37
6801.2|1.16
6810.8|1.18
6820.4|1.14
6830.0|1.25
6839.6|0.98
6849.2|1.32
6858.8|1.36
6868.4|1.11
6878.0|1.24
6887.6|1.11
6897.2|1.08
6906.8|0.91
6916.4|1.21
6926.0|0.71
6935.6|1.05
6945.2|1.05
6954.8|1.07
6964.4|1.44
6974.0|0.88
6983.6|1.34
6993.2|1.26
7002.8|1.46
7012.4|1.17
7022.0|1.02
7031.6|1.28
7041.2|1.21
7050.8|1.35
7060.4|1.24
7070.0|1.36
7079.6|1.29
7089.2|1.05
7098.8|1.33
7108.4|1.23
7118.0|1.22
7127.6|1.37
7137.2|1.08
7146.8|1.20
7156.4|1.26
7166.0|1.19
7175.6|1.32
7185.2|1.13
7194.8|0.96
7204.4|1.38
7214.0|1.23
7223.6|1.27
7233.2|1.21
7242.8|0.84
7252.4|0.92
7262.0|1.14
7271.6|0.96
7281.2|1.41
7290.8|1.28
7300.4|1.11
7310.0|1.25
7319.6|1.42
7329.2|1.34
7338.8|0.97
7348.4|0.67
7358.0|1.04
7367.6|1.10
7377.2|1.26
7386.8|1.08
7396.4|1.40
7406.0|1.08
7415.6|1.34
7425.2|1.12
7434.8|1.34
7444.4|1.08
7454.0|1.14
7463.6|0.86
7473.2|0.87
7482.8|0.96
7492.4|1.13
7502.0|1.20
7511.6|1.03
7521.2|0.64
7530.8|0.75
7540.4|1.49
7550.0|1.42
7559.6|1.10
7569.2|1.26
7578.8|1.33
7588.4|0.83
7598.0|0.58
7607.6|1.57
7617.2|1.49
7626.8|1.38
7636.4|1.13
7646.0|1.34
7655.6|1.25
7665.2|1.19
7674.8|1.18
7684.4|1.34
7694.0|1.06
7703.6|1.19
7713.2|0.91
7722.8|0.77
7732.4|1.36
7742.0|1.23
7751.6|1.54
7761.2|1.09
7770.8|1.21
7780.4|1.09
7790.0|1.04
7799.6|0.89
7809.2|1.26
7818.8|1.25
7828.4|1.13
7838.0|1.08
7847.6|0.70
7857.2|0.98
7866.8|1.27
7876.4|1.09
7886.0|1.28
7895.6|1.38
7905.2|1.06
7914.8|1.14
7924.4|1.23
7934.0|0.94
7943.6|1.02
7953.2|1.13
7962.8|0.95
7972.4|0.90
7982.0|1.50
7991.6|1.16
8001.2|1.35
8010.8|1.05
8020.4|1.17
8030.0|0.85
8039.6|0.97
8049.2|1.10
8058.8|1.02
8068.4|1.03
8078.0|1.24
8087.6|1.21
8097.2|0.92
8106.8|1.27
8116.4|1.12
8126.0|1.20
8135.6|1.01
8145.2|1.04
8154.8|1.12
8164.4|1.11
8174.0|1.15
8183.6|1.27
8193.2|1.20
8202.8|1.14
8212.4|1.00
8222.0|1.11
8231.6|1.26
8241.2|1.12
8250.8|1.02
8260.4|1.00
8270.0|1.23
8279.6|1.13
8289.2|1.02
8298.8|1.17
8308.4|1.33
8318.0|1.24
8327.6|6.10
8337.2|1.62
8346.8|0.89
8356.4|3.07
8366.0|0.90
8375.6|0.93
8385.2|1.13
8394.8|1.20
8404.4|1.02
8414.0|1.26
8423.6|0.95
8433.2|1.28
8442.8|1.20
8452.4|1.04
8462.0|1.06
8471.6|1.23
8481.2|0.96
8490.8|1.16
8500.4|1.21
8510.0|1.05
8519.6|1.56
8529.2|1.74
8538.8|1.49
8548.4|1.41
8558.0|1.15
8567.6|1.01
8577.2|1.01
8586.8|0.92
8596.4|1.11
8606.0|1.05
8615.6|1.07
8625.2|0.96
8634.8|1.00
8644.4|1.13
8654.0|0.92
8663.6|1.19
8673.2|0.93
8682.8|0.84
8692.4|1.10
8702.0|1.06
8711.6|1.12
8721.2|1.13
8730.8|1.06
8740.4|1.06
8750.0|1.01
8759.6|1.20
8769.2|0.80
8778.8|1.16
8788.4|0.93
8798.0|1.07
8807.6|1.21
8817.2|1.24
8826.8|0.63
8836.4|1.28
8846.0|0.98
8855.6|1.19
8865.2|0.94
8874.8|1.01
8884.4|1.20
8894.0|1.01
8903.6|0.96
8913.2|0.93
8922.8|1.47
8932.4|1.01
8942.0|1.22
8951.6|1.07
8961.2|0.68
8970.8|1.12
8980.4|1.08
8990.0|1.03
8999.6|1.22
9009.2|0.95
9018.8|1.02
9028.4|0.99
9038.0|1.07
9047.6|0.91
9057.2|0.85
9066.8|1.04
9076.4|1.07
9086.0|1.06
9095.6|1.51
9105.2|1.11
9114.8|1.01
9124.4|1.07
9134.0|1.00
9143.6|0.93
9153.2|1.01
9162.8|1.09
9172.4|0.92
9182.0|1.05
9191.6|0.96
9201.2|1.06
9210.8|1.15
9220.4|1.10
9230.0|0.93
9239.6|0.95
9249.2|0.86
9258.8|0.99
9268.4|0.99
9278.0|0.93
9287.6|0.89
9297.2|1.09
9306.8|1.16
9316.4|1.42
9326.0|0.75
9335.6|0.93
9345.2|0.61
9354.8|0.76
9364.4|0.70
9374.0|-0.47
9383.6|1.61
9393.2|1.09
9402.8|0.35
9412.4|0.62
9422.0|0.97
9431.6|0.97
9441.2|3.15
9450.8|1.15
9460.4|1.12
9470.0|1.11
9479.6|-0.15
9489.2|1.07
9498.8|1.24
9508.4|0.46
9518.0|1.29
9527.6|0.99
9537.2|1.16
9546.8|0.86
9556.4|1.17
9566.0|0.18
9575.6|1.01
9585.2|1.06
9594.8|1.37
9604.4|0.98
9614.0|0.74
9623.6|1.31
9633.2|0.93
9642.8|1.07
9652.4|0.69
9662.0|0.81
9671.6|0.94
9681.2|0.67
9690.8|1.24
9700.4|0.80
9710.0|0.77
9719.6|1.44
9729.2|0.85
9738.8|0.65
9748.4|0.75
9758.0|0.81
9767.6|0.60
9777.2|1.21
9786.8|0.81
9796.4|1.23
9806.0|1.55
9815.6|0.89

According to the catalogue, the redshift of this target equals 0.269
